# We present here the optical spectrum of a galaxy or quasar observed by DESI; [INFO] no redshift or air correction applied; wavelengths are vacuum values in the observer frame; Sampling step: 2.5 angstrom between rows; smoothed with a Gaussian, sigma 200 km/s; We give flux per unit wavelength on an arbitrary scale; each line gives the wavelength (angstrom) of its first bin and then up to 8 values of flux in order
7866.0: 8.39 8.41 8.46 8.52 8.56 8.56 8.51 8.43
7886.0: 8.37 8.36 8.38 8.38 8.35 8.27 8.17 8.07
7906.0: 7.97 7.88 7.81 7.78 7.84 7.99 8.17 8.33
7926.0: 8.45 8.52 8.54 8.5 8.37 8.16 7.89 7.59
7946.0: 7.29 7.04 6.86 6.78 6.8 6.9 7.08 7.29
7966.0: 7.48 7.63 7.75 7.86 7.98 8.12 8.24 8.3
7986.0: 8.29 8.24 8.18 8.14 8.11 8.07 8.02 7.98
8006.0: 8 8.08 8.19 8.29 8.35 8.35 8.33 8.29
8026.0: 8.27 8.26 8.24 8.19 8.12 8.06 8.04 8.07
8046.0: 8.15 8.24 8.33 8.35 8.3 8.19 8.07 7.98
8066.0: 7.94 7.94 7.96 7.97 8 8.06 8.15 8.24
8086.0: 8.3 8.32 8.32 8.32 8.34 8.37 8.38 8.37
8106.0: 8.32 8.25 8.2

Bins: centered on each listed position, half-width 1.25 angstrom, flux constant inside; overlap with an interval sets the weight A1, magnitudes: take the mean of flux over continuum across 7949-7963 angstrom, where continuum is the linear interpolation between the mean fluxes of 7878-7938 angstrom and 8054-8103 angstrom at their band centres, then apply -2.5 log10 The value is 0.19 mag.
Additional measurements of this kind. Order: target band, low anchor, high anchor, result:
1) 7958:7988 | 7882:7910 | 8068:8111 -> 0.06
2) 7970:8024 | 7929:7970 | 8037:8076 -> -0.05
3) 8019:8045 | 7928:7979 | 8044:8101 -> -0.03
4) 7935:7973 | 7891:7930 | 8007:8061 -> 0.11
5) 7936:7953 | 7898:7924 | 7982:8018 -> 0.08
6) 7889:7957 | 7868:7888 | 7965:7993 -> 0.04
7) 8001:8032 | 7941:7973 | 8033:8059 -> -0.05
